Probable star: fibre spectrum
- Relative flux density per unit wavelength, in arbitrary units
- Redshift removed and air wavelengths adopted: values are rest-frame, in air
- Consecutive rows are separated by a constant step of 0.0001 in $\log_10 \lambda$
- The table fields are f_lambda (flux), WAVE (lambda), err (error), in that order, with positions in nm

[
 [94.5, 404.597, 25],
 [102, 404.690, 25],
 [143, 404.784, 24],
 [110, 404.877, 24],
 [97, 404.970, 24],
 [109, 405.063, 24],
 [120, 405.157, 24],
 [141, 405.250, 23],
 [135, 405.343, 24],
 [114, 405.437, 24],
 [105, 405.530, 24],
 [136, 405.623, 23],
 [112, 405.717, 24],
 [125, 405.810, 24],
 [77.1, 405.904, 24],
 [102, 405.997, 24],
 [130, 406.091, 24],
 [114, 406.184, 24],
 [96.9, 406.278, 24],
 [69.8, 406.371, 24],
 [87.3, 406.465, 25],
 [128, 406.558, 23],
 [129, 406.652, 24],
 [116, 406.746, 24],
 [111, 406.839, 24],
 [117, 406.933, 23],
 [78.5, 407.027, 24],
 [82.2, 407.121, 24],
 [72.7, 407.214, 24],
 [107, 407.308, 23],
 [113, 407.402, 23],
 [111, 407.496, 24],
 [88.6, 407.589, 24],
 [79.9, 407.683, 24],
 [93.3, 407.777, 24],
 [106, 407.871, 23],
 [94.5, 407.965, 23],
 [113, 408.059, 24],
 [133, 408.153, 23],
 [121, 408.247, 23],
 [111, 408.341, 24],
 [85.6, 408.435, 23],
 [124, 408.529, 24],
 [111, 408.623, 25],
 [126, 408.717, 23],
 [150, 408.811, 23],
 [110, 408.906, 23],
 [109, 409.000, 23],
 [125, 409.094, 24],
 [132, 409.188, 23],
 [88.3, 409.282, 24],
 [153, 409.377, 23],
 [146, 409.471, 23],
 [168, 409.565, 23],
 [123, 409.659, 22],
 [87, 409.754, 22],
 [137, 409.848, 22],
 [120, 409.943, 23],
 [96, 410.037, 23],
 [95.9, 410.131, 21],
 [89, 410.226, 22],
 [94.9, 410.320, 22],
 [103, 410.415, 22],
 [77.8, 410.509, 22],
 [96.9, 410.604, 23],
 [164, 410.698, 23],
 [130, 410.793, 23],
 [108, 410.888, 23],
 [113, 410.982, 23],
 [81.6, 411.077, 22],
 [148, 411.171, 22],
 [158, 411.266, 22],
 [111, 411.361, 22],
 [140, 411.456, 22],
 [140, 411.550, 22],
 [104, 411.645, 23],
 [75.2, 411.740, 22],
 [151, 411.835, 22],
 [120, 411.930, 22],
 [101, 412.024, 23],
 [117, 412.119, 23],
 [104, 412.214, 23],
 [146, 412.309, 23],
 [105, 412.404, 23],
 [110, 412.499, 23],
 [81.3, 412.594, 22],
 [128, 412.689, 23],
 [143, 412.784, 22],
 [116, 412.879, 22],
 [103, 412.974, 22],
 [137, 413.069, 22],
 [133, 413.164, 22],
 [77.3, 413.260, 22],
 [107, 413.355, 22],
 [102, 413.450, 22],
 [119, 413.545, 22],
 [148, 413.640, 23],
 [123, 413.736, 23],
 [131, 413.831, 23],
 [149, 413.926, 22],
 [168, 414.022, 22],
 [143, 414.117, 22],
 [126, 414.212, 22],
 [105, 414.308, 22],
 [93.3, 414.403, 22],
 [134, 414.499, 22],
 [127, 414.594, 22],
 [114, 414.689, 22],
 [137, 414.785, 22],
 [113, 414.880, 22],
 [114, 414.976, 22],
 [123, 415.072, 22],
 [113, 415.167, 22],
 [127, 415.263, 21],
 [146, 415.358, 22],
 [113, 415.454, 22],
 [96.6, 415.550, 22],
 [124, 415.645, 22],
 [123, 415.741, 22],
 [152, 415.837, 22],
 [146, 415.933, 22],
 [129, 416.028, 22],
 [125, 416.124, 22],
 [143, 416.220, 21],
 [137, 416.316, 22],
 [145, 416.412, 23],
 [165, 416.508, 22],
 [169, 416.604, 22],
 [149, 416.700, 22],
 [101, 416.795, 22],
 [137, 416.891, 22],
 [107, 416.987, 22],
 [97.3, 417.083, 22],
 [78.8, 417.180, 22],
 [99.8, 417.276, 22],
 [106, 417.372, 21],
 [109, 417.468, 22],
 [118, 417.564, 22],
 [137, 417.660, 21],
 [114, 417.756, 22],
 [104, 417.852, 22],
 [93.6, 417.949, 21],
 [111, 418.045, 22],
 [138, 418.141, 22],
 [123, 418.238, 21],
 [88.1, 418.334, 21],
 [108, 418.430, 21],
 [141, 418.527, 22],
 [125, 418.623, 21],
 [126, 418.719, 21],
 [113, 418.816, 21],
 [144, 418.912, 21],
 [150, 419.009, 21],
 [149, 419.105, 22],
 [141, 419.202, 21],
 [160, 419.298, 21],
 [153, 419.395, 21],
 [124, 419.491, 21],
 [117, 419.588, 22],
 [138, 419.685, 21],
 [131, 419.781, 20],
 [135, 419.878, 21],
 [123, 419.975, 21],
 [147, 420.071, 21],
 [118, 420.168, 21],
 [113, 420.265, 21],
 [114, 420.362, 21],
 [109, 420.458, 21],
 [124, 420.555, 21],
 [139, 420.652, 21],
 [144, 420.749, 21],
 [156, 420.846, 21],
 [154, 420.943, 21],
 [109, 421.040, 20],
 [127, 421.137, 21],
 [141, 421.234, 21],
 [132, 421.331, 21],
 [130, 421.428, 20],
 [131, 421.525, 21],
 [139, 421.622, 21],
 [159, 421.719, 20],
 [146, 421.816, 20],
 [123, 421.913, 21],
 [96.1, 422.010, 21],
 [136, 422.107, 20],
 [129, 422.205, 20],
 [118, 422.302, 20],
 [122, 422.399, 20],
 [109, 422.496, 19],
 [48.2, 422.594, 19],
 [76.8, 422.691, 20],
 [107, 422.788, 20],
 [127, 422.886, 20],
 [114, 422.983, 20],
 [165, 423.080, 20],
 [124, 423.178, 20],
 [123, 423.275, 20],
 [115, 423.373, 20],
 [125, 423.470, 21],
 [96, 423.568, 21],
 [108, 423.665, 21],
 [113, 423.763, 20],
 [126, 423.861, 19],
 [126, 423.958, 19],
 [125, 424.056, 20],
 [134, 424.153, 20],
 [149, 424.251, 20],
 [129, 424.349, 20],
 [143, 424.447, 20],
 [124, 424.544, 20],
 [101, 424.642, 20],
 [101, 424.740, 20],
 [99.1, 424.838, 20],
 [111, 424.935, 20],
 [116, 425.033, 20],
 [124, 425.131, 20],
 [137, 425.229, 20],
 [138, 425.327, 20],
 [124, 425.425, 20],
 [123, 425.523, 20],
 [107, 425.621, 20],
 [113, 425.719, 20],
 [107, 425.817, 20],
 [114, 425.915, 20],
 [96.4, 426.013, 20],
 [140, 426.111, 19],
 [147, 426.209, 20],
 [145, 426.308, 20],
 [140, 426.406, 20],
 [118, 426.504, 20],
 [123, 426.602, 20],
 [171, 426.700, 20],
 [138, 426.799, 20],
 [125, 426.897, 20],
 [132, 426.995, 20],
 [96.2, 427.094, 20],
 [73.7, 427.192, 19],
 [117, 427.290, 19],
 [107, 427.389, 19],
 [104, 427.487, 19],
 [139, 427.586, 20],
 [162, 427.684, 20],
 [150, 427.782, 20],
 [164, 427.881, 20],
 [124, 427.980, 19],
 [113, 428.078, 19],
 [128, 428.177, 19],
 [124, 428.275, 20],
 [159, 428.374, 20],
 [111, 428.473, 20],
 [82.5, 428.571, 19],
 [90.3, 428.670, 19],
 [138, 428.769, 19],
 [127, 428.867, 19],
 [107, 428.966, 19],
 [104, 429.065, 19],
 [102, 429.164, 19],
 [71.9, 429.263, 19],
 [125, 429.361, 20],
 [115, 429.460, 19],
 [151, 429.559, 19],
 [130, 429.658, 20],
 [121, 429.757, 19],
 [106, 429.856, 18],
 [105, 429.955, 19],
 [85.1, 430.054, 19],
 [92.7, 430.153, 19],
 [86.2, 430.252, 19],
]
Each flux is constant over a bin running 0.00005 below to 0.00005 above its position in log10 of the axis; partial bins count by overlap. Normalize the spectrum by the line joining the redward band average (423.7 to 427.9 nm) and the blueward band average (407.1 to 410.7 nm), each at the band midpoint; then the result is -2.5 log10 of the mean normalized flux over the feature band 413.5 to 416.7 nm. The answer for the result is -0.13 mag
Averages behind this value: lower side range 111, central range 131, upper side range 125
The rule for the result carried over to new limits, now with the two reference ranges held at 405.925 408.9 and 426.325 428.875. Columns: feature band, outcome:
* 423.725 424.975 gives 0.01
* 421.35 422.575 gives -0.05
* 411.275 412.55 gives -0.07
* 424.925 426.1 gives 0.05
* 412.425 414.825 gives -0.09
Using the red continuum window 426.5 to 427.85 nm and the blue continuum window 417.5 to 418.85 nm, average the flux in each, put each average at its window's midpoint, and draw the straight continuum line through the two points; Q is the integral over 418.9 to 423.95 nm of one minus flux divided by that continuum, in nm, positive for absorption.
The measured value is -0.27 nm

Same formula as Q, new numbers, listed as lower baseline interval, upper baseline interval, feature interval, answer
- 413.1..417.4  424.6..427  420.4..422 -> -0.13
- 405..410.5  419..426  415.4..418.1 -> -0.07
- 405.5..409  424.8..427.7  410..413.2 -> -0.13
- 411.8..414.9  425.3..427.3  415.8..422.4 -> -0.33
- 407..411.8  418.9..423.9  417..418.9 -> 0.16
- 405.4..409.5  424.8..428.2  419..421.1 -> -0.24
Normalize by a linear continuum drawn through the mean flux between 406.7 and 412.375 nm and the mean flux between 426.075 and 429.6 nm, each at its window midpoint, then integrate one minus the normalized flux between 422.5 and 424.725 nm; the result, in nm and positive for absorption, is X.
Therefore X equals 0.069 nm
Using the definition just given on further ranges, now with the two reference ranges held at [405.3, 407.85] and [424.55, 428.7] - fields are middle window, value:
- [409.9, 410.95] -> 0.013 nm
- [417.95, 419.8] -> -0.223 nm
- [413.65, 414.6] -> -0.165 nm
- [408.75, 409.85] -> -0.203 nm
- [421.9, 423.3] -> 0.056 nm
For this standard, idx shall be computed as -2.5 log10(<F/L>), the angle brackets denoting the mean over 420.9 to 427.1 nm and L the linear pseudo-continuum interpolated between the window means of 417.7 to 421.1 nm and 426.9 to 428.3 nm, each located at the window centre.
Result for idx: 0.020 mag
